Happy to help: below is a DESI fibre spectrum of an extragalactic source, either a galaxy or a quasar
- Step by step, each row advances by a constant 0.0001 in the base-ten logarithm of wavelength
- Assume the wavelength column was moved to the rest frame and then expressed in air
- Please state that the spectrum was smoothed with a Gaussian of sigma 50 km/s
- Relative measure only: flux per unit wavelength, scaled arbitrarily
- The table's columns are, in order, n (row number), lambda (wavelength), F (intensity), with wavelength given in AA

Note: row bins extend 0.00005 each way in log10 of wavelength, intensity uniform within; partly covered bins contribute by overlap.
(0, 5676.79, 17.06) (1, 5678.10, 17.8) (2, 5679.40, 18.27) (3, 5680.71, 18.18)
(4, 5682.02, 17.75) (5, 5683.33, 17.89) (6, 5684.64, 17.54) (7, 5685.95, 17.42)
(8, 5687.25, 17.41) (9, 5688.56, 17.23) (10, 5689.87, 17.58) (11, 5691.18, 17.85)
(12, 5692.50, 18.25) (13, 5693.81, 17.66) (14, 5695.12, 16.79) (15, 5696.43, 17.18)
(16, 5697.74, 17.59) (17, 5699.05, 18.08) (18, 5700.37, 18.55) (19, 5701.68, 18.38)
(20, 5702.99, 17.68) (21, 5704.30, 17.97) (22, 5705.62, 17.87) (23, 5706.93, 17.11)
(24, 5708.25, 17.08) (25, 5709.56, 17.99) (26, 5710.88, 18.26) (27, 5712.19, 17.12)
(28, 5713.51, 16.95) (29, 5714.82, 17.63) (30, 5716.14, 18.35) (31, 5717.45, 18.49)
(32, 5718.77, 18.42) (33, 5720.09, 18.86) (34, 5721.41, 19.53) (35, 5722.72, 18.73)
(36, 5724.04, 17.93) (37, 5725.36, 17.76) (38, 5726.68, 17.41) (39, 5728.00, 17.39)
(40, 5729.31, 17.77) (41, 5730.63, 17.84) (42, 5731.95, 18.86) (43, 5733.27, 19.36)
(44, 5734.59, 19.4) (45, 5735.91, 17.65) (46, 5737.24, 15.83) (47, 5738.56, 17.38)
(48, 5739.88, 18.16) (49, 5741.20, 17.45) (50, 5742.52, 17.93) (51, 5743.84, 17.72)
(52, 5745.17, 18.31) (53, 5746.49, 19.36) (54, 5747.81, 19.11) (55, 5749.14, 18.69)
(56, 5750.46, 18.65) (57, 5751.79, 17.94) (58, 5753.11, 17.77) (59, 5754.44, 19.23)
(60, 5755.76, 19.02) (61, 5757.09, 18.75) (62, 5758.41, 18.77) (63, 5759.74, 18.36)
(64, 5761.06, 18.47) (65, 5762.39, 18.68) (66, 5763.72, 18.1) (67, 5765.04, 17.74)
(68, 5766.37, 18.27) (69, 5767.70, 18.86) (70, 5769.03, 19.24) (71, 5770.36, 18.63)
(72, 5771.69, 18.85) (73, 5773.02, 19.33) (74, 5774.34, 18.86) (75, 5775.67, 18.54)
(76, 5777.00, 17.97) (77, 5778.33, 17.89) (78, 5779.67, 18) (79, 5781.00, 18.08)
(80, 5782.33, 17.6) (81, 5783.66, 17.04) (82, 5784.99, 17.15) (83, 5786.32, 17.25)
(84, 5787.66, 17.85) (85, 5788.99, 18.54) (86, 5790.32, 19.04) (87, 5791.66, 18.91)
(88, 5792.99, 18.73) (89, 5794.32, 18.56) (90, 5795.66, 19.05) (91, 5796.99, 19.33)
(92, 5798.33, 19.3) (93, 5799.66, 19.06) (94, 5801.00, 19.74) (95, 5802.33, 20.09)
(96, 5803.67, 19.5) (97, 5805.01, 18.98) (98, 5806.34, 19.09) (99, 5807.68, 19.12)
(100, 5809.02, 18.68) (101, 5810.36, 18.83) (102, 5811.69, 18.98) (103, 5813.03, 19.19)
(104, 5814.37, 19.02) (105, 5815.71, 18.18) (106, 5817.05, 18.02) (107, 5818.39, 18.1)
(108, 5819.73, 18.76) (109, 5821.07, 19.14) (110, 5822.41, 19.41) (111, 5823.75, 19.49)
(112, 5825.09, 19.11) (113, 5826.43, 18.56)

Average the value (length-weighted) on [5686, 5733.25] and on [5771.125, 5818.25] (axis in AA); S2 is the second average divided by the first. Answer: 1.04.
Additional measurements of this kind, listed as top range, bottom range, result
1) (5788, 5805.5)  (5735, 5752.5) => 1.06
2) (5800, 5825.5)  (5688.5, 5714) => 1.08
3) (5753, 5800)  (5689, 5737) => 1.03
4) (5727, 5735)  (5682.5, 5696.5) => 1.05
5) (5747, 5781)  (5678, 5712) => 1.05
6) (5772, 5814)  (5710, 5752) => 1.03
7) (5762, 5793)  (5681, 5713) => 1.03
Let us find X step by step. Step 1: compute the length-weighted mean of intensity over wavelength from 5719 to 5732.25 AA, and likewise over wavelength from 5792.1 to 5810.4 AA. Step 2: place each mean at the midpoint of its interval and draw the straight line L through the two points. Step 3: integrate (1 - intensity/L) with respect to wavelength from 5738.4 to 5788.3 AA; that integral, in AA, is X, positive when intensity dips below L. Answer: 1.0 AA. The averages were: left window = 18.2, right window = 19.2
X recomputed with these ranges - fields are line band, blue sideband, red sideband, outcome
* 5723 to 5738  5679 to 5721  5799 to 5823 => 0.1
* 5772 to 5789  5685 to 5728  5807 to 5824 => 0.5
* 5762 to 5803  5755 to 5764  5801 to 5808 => 1.1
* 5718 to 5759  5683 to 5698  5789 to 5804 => 0.0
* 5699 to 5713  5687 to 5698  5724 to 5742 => -0.1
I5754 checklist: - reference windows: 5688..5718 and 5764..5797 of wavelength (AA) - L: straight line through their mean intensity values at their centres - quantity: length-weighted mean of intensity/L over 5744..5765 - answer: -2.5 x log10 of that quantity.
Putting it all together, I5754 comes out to -0.025 mag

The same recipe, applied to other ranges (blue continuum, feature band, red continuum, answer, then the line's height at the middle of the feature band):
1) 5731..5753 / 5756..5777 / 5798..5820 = -0.01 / 18.5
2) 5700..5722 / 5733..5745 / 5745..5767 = 0.03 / 18.3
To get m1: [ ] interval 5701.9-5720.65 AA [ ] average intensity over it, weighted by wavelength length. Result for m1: 17.8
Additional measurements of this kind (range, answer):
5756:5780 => 18.5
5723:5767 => 18.2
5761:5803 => 18.5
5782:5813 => 18.7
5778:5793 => 18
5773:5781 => 18.3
